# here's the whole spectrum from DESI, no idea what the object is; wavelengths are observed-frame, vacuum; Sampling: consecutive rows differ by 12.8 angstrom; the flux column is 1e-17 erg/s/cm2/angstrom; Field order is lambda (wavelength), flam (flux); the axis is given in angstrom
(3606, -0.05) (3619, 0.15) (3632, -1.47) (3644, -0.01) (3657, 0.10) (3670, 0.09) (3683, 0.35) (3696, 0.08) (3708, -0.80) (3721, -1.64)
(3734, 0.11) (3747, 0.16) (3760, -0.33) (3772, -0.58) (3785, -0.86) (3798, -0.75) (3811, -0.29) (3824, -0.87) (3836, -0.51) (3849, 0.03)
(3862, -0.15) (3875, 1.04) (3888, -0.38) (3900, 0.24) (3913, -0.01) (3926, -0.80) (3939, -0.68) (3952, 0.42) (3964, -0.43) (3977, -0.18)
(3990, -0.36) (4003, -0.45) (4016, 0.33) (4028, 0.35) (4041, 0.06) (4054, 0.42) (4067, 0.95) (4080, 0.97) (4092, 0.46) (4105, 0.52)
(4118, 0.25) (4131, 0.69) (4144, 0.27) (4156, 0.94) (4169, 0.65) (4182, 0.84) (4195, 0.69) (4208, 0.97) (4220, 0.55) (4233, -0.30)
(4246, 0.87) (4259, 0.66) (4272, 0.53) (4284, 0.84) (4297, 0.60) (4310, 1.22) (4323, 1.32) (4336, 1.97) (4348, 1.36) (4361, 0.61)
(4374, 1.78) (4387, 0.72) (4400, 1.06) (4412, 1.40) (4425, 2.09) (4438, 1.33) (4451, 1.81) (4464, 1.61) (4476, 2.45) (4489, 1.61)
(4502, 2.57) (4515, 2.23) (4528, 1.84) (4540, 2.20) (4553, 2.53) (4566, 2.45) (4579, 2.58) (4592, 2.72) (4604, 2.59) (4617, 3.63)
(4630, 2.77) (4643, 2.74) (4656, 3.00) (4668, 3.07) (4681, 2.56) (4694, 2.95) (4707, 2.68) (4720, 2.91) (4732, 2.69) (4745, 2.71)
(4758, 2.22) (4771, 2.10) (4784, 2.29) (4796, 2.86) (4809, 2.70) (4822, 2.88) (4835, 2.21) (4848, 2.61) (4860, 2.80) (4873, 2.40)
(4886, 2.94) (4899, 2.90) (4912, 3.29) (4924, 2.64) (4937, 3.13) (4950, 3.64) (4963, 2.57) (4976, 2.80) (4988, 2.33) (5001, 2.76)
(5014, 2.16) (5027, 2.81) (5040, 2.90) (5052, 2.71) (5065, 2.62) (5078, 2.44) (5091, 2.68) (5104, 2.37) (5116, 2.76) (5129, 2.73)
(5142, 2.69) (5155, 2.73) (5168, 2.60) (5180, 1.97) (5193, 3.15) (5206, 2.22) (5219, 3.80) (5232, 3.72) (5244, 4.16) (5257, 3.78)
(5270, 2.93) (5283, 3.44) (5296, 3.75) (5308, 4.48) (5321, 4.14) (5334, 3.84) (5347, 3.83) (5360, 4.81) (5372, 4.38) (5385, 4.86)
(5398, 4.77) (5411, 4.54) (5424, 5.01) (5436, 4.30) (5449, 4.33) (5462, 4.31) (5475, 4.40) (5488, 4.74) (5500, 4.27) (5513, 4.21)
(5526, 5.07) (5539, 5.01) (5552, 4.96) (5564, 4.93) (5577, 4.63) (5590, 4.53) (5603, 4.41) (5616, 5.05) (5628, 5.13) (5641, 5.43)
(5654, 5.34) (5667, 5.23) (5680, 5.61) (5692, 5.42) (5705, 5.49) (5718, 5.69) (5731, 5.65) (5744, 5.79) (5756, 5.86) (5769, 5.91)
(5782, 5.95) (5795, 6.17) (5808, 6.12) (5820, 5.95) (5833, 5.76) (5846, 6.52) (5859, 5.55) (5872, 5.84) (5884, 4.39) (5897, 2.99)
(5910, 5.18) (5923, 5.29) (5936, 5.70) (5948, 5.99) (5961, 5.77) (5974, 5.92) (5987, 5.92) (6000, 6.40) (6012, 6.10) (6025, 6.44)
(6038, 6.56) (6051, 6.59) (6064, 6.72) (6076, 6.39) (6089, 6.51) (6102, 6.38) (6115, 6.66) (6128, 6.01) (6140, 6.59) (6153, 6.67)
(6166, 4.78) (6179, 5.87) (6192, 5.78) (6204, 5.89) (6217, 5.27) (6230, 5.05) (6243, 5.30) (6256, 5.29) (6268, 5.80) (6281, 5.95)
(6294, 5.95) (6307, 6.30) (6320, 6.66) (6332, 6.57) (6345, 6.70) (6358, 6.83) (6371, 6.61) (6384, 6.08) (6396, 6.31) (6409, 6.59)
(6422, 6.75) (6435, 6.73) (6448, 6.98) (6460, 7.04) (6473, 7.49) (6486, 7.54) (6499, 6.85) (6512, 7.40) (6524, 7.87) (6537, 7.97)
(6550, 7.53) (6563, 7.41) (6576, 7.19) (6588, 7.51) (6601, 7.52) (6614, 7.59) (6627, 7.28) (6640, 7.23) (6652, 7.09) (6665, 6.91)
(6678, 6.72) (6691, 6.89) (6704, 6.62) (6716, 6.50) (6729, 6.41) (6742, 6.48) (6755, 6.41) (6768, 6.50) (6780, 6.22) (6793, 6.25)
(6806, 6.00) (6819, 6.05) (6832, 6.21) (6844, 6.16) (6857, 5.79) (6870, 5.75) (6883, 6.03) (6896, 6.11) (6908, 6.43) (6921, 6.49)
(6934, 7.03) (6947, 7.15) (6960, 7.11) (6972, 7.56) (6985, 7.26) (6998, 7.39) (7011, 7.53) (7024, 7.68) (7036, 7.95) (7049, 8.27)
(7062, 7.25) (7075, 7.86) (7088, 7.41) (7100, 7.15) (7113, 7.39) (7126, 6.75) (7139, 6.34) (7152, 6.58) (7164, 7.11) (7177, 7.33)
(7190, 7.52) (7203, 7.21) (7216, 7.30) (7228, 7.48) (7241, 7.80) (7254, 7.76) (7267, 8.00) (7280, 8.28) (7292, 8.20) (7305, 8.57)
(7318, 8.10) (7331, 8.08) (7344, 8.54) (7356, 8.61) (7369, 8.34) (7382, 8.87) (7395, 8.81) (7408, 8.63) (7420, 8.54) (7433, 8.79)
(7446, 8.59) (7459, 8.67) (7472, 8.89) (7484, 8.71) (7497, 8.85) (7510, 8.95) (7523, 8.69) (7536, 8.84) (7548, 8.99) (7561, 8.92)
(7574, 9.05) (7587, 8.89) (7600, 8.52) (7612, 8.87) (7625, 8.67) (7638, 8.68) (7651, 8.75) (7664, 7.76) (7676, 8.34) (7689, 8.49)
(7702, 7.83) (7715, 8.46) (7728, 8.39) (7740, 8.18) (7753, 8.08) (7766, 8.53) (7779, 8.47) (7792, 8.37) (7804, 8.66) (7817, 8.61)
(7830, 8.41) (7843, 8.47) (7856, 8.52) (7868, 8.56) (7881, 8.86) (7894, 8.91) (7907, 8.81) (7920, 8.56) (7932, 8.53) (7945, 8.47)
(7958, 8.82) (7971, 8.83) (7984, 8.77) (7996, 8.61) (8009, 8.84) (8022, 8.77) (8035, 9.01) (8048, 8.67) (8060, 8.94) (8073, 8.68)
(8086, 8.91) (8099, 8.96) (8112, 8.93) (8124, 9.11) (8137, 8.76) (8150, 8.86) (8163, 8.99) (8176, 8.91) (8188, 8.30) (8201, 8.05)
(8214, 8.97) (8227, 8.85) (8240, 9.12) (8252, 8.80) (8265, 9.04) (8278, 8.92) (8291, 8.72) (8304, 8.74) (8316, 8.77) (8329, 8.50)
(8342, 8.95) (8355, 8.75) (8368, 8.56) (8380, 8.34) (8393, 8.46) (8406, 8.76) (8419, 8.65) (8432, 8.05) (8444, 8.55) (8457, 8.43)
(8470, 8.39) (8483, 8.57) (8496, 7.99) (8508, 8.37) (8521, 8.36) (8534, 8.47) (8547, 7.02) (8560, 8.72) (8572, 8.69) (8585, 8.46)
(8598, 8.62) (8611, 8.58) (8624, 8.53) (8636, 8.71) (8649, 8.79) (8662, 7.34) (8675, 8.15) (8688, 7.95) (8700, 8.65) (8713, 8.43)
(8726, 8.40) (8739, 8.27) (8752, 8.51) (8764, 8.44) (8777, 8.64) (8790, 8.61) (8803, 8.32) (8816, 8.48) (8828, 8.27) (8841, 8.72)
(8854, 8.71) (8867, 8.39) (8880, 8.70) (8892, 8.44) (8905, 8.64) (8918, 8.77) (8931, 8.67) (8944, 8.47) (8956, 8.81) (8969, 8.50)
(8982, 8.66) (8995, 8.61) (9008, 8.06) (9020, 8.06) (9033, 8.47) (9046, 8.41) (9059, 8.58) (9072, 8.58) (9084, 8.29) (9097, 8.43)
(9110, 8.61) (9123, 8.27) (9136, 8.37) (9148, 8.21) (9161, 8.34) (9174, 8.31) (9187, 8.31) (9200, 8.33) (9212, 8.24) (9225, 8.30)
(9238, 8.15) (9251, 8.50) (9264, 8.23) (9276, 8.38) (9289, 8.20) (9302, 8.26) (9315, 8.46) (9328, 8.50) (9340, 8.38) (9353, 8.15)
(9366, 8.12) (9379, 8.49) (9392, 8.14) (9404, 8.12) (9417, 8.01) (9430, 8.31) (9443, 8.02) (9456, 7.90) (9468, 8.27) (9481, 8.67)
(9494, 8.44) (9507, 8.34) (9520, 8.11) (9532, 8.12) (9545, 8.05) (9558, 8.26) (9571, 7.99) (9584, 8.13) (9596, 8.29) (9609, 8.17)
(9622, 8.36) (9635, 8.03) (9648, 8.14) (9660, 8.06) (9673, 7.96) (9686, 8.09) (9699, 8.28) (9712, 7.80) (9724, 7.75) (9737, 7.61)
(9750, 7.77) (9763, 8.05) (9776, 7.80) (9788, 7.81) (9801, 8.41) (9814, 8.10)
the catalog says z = 0.000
